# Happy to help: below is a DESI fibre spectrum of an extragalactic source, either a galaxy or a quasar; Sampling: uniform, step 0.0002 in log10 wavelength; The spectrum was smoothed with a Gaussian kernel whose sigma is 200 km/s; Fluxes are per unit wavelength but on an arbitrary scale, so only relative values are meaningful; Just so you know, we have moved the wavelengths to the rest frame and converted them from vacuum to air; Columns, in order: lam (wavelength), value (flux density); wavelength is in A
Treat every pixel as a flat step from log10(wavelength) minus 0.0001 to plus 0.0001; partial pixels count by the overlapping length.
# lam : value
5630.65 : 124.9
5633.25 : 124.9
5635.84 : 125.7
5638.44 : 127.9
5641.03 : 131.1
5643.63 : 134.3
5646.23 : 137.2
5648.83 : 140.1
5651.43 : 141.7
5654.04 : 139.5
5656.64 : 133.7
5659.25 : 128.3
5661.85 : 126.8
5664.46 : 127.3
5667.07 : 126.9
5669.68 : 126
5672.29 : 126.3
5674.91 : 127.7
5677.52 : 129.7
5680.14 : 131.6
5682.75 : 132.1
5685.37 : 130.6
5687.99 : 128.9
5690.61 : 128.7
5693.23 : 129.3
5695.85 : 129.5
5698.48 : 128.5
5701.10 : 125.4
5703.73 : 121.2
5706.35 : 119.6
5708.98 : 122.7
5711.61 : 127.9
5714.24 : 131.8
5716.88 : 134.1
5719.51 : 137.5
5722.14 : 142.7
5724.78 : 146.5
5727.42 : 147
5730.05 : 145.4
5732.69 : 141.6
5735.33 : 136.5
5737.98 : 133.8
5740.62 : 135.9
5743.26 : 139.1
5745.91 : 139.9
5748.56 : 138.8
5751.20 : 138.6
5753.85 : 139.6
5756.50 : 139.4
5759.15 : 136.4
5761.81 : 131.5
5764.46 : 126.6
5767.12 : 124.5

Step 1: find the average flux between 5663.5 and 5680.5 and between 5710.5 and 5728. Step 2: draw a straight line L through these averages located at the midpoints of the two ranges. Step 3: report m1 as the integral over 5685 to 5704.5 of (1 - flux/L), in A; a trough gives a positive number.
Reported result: 0.7 A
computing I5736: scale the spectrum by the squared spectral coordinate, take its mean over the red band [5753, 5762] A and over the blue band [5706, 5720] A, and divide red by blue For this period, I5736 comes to 1.08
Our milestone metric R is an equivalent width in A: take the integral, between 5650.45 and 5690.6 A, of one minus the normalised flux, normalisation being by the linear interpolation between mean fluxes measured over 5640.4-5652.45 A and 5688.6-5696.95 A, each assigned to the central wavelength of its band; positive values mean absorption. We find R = 0.8 A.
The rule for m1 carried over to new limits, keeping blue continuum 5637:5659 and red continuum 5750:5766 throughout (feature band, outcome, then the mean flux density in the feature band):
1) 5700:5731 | 0.4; 133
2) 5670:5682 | 0.6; 129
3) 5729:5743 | -0.4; 139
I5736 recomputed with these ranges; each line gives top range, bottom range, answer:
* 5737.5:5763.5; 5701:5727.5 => 1.05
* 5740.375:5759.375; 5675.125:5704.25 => 1.10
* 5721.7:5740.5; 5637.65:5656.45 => 1.07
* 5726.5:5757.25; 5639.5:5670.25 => 1.08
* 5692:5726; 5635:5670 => 1.01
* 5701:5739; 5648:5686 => 1.05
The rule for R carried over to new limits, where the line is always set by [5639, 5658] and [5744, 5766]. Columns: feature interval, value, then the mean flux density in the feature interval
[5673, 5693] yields 0.97 A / 130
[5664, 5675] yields 0.78 A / 127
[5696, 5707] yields 0.95 A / 125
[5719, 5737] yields -0.82 A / 142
